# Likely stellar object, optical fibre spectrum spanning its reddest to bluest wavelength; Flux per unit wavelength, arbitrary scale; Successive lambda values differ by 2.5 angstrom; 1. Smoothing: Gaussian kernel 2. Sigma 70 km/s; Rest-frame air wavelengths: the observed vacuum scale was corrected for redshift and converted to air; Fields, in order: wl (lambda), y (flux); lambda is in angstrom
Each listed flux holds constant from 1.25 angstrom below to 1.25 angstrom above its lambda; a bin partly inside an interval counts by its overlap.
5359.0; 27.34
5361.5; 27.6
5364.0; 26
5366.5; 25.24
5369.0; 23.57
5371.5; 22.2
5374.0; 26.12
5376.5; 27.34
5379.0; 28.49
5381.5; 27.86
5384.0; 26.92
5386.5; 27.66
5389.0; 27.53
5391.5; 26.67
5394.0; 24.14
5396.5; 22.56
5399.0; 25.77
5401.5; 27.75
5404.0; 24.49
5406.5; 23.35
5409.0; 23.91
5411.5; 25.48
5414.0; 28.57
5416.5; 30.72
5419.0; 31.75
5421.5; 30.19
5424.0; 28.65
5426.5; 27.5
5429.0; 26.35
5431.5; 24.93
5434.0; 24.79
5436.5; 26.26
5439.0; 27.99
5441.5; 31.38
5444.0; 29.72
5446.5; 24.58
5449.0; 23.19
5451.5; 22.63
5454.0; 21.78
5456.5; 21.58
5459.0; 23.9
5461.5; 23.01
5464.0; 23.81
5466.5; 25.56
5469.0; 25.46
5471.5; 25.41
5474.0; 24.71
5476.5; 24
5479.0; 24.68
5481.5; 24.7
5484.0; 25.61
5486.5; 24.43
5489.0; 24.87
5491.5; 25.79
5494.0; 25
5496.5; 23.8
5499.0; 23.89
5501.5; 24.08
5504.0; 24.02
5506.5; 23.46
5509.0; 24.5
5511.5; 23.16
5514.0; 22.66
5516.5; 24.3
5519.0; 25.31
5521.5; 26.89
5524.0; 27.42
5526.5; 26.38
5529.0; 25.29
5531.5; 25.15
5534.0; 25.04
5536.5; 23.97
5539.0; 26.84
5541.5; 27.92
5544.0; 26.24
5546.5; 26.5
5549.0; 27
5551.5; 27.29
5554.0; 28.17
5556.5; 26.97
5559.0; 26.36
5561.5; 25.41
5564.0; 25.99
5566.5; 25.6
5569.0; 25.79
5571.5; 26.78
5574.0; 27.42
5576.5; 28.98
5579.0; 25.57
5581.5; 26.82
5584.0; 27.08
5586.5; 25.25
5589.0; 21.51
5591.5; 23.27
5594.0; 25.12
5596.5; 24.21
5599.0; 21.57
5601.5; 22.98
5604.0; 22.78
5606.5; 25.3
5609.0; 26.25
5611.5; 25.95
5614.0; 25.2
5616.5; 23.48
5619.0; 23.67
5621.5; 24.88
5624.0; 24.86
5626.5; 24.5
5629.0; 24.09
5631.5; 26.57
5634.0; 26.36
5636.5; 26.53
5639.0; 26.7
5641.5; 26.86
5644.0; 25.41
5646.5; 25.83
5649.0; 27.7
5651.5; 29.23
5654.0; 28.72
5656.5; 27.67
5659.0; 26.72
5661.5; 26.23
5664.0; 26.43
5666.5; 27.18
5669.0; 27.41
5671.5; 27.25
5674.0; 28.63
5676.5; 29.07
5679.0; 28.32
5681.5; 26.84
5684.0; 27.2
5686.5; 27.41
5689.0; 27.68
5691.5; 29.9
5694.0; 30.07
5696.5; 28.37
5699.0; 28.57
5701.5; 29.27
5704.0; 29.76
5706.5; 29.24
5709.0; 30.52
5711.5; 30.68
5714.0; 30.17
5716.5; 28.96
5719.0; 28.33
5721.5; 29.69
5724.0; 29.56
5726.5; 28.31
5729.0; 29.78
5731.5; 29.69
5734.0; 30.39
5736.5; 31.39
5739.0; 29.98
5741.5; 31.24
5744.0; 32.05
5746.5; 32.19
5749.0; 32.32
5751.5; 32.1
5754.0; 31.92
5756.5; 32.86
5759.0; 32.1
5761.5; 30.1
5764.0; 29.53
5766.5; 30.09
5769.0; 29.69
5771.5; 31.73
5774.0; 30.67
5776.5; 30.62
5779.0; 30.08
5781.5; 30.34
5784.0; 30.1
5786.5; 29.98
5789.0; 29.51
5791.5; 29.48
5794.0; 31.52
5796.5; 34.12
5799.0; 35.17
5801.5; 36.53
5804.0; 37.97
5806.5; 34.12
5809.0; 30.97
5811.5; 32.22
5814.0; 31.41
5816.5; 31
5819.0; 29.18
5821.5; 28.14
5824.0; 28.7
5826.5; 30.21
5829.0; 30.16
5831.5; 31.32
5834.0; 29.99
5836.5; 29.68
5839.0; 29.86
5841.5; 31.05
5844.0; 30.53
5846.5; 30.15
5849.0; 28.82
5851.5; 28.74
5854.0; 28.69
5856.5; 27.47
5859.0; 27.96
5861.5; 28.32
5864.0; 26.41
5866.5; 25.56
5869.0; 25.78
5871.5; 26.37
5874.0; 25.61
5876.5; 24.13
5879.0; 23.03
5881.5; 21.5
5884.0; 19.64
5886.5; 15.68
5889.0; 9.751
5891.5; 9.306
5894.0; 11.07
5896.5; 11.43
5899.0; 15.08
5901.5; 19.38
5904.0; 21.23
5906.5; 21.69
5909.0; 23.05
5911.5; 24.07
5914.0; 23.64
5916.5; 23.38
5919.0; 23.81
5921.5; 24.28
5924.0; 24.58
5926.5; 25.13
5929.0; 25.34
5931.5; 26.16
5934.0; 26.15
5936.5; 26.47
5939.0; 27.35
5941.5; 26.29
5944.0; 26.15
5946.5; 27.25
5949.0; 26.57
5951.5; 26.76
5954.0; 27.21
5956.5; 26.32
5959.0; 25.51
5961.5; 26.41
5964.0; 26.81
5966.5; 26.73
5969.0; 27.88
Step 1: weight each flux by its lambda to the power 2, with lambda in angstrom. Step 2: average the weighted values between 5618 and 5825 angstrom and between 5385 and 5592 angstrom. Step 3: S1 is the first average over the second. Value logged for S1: 1.25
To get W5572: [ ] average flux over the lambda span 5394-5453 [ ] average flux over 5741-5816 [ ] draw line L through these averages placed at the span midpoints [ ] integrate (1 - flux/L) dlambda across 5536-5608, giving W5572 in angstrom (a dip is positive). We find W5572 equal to 7.6 angstrom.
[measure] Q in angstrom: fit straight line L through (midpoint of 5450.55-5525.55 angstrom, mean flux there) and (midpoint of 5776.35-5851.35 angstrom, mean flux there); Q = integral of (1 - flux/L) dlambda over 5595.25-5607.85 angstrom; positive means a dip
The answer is 1.6 angstrom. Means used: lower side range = 24.4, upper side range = 31.1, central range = 23.4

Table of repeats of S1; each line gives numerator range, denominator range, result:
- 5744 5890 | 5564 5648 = 1.24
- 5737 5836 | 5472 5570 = 1.36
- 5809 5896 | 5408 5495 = 1.16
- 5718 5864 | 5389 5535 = 1.36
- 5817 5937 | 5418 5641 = 1.09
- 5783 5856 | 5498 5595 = 1.33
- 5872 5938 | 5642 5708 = 0.82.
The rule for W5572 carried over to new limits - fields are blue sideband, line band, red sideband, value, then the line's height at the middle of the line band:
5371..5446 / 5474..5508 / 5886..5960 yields 2.21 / 26.2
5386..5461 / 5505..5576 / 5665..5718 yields 3.59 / 27.3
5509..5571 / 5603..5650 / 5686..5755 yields 4.13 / 27.9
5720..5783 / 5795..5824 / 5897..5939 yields -4.61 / 28.1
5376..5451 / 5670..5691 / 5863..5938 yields -3.41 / 24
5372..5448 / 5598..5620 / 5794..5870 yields 3.38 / 28.5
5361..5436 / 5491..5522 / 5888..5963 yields 1.71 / 25.7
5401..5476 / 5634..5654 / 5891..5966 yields -1.67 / 24.9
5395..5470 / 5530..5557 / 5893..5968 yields -1.03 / 25.5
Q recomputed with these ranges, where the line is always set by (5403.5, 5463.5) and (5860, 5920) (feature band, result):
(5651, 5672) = -3.5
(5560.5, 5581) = -1.6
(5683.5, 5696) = -2.9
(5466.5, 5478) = 0.3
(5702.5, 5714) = -3.6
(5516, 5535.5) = -0.6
